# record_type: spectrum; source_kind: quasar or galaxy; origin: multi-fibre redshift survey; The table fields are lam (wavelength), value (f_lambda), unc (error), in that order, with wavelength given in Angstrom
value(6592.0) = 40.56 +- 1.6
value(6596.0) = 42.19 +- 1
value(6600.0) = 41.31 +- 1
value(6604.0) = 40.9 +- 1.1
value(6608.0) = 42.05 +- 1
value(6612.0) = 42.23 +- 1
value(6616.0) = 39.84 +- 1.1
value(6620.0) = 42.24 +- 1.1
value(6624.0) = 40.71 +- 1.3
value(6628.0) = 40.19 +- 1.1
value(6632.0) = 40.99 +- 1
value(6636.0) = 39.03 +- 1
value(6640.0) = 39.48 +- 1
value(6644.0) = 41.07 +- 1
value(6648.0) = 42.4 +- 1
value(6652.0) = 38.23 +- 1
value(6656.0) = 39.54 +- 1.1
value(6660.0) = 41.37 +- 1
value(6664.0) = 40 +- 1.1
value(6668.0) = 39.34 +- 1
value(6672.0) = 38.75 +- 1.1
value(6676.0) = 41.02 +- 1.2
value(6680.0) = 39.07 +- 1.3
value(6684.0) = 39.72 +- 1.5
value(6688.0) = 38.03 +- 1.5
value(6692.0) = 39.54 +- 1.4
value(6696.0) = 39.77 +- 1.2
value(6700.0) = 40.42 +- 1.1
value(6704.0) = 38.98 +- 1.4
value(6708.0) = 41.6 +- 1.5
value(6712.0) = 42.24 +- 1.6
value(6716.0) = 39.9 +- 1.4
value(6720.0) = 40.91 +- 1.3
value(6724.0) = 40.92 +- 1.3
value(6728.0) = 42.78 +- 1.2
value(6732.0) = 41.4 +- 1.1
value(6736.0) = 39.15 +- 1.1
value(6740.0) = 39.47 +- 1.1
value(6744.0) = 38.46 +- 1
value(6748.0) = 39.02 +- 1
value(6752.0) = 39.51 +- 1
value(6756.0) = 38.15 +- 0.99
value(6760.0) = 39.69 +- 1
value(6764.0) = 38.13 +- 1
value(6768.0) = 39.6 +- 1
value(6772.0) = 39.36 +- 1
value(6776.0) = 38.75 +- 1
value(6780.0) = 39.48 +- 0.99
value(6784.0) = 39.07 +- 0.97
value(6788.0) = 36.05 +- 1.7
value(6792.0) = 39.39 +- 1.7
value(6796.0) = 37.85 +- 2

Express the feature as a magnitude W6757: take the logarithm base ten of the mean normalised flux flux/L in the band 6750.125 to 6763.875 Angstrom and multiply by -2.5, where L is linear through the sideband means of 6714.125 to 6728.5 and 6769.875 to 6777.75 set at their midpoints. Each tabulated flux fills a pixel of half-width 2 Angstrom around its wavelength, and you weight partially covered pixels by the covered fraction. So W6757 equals 0.02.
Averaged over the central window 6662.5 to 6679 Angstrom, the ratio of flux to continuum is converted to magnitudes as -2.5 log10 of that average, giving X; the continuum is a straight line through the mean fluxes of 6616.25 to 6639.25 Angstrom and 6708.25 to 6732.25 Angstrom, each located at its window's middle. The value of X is 0.03 mag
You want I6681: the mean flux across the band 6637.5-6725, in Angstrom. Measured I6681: 40.1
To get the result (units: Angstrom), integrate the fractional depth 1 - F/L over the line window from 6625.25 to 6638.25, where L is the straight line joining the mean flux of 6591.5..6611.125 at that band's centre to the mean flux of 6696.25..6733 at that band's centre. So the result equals 0.4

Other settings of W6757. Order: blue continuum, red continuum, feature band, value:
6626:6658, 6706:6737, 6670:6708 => 0.03 mag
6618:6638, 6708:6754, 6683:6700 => 0.03 mag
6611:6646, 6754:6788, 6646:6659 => 0.00 mag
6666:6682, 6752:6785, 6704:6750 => -0.03 mag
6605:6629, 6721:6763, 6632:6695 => 0.02 mag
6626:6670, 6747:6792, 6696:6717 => -0.03 mag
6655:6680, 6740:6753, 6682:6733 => -0.03 mag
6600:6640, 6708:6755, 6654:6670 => 0.02 mag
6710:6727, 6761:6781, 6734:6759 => 0.03 mag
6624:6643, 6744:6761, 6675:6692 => 0.01 mag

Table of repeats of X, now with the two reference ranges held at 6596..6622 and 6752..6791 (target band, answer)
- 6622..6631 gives 0.018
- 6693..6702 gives -0.001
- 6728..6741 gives -0.030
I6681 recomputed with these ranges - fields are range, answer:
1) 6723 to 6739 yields 41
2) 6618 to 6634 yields 41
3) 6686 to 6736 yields 40.5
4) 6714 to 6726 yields 40.6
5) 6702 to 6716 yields 40.8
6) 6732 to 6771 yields 39.2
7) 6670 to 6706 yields 39.5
